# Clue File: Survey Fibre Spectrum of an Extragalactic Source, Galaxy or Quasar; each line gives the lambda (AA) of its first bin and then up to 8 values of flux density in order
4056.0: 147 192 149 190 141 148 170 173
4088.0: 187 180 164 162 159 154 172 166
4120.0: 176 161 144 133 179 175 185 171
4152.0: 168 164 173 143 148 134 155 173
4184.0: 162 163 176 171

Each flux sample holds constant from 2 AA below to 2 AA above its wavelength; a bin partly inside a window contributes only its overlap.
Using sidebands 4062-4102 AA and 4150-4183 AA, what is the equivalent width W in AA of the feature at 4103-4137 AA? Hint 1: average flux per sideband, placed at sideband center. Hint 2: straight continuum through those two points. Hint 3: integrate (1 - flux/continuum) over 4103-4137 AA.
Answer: 0.5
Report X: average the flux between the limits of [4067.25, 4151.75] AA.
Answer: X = 166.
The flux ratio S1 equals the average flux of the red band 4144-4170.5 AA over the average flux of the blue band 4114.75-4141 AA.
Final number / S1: 1.01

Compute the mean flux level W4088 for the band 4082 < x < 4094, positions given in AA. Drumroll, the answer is 180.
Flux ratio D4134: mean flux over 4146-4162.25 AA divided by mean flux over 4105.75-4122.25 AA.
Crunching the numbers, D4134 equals 1.01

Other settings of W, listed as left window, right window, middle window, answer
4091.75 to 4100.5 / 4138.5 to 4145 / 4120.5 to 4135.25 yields 2.0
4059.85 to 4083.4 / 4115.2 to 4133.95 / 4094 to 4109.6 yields -0.1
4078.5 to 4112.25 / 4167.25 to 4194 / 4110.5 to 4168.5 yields -0.1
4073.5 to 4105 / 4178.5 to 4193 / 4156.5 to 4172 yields 1.4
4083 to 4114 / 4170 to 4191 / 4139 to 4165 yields -1.2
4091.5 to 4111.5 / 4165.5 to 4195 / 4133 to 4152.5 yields -1.6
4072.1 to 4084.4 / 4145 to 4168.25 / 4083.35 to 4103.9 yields -1.6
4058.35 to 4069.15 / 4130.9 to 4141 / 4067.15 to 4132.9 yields 2.3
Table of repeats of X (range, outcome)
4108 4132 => 160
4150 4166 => 162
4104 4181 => 162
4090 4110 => 164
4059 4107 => 167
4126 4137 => 150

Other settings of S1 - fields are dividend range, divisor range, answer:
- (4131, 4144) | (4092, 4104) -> 1.02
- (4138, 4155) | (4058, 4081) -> 1.06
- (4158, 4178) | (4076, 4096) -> 0.87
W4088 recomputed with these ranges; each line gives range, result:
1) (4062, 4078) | 157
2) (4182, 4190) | 162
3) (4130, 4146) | 168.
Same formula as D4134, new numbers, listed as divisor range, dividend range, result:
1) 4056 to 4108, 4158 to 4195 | 0.95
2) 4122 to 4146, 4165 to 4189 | 0.95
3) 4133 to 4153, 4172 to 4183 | 0.91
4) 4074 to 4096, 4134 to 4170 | 0.98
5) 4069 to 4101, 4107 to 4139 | 0.97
